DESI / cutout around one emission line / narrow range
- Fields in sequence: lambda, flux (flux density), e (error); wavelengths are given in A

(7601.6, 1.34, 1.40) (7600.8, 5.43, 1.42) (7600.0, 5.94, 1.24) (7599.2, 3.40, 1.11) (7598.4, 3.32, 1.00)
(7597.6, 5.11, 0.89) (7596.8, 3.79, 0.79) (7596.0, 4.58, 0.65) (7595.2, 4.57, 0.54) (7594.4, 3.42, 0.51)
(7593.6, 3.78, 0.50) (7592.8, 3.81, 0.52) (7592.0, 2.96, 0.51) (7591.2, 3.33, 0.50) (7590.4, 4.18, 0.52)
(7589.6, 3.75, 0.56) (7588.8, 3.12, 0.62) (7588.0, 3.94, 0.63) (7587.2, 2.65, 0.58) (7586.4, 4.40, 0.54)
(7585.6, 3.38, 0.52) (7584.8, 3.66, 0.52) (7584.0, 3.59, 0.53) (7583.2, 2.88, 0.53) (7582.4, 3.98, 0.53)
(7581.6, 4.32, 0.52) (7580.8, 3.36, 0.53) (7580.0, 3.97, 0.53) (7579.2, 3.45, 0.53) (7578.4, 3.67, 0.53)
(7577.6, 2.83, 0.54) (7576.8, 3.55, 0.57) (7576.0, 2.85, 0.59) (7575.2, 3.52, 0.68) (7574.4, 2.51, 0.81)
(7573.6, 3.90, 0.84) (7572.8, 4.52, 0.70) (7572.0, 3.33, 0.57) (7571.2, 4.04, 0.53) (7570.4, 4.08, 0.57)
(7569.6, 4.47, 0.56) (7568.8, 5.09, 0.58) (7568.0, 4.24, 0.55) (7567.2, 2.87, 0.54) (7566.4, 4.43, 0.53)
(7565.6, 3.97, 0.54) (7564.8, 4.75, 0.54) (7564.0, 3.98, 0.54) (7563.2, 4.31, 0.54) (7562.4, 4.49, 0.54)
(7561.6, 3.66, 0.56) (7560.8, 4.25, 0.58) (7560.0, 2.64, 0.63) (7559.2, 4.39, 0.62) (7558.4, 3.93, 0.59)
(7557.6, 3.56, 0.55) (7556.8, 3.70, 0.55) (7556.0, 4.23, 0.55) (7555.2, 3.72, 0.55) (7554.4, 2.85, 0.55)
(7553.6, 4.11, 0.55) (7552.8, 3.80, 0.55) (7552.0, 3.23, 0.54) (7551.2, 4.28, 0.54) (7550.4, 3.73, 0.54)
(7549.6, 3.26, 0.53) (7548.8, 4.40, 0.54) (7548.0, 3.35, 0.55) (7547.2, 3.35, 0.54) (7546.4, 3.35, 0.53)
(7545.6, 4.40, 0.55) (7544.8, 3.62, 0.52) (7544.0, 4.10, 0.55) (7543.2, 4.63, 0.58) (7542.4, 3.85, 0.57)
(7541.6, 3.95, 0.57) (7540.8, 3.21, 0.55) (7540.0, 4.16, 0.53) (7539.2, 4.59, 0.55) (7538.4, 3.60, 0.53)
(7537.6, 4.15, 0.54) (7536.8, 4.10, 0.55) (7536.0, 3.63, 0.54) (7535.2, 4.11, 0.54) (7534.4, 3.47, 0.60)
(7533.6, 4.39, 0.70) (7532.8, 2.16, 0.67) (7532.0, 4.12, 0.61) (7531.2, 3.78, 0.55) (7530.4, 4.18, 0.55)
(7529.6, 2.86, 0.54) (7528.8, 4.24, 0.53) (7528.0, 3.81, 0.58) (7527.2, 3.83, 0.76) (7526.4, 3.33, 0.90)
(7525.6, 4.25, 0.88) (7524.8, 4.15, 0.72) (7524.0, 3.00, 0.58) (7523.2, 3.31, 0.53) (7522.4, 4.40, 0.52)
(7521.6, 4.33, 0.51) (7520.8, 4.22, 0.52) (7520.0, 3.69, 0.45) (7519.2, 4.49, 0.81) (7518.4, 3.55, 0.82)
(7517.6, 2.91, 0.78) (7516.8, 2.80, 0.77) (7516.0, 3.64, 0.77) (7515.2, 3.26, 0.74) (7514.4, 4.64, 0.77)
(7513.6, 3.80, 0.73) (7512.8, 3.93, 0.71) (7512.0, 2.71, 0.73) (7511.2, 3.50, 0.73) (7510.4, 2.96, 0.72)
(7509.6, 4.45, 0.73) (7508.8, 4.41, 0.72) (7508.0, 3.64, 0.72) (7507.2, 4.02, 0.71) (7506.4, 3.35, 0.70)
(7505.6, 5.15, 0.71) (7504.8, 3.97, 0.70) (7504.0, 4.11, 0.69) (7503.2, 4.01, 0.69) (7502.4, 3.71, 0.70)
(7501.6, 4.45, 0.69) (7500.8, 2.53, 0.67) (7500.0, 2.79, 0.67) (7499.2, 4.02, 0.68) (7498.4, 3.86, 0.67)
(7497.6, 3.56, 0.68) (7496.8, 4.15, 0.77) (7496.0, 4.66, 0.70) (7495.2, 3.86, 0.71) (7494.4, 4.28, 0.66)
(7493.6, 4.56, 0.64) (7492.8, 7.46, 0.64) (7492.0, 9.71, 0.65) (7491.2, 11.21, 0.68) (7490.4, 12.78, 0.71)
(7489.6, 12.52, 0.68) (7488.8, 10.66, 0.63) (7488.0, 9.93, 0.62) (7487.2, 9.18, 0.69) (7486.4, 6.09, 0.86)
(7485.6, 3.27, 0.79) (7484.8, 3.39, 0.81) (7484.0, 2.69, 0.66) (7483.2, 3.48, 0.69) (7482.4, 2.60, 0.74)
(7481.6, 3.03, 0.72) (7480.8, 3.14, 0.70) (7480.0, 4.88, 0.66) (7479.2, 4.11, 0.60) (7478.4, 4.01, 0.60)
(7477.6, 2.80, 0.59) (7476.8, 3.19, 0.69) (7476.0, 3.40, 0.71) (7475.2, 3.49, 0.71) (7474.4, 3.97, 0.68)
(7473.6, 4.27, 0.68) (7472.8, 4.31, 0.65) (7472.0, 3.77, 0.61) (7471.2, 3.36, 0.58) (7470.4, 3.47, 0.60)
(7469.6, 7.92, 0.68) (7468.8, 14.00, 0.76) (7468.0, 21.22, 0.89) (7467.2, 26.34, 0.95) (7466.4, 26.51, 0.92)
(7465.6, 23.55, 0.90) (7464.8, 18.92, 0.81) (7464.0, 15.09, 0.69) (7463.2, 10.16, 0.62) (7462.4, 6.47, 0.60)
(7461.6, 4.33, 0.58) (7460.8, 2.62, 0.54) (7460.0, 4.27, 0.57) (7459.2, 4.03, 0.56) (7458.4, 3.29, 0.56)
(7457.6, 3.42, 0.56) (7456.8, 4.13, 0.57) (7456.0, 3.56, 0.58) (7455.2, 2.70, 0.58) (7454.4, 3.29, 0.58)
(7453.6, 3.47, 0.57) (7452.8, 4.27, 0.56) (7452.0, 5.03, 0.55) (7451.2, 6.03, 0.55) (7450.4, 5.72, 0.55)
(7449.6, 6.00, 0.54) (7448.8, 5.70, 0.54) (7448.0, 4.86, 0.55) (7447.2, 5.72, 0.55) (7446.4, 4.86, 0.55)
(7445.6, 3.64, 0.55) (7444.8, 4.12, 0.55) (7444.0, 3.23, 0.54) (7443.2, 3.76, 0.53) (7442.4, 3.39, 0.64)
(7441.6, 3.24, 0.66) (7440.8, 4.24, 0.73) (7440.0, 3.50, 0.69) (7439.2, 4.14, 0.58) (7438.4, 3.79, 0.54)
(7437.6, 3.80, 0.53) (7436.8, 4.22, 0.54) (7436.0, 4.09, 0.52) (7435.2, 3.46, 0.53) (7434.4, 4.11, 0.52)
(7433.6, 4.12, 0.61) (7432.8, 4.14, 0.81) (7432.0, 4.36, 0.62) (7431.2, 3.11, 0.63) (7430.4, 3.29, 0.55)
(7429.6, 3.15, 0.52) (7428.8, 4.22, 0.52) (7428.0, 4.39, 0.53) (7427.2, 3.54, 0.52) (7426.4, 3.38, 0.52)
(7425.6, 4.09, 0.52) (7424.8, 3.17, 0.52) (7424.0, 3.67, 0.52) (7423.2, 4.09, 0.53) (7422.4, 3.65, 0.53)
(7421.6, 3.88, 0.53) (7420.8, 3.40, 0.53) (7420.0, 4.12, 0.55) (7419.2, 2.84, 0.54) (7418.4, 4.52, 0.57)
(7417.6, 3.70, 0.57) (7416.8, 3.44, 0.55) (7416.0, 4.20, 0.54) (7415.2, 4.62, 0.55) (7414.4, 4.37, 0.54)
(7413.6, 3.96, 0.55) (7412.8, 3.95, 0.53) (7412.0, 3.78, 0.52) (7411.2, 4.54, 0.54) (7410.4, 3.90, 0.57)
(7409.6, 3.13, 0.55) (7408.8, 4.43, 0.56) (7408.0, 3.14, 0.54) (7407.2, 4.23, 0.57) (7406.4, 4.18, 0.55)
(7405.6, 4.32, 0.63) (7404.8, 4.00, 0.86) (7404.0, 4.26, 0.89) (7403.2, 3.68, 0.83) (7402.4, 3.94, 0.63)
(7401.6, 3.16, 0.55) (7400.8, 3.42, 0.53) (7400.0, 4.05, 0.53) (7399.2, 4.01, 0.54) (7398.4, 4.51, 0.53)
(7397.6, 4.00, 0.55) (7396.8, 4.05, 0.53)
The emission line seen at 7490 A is [N II] 6583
